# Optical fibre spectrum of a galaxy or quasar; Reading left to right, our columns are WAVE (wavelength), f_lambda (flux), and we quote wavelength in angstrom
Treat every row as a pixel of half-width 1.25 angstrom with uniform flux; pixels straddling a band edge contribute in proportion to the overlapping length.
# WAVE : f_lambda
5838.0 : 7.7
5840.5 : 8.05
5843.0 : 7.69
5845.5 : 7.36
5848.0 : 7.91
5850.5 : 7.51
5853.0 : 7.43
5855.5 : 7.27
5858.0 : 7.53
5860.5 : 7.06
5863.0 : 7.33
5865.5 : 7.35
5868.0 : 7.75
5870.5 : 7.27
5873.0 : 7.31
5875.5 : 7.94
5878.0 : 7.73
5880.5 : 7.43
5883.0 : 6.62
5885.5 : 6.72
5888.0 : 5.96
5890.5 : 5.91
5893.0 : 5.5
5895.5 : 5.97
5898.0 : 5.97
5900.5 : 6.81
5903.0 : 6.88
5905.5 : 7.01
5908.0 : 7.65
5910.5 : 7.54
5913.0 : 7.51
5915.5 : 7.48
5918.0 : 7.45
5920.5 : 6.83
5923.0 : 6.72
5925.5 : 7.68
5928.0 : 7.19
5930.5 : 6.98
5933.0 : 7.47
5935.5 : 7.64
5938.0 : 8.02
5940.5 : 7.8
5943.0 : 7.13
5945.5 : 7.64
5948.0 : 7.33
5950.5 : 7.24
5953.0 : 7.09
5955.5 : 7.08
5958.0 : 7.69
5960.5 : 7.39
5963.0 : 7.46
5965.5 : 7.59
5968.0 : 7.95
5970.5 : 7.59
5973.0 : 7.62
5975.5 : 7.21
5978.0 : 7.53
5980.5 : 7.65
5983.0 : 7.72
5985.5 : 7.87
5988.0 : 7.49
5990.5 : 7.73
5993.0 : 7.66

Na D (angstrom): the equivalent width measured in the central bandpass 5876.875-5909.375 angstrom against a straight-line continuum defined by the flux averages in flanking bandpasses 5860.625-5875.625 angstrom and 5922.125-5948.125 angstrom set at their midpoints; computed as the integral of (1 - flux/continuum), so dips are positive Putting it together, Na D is 3.5 angstrom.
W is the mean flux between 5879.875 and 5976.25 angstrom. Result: 7.15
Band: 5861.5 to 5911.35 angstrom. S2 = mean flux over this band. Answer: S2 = 6.93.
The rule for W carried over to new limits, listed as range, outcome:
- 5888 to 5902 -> 6.04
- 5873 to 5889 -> 7.1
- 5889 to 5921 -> 6.8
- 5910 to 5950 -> 7.4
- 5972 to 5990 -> 7.59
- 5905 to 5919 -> 7.46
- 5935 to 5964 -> 7.45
